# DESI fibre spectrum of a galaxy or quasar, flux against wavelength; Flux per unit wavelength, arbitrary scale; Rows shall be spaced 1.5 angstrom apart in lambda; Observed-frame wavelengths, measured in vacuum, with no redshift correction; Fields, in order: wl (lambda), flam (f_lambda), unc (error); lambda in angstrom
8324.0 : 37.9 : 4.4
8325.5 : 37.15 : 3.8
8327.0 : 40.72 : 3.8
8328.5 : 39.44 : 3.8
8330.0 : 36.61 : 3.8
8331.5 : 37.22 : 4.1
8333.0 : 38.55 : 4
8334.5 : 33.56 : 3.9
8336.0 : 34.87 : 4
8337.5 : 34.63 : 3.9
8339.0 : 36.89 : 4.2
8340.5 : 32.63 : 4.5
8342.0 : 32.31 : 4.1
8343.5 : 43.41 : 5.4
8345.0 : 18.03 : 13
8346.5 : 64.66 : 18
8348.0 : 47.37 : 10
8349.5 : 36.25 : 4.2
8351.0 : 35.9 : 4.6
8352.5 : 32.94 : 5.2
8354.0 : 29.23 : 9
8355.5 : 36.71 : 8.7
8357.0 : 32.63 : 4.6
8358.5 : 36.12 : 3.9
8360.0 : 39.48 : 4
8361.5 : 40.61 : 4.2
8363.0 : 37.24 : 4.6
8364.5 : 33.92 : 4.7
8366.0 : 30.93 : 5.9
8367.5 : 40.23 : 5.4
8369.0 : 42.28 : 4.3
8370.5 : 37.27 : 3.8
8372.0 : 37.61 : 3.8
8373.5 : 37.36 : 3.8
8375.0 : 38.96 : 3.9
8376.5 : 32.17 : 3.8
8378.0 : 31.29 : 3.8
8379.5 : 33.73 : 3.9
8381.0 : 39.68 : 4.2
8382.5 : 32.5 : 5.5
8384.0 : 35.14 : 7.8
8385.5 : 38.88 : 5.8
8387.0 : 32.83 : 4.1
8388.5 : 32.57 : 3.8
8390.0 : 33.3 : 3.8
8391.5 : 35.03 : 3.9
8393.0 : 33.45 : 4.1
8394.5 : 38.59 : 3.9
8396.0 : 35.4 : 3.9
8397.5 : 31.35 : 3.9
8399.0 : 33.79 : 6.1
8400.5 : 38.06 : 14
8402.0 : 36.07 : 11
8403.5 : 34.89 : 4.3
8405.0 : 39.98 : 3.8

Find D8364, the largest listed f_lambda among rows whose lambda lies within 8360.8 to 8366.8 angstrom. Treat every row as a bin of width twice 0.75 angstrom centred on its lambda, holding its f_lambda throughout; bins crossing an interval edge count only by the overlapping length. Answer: 40.61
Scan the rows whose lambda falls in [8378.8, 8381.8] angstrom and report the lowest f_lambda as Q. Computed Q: 33.73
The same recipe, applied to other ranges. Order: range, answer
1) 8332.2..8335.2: 33.56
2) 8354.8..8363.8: 32.63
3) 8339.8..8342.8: 32.31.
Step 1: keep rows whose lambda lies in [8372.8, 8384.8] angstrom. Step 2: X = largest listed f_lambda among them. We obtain 39.68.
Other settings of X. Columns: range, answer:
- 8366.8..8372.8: 42.28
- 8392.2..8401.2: 38.59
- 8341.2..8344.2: 43.41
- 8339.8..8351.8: 64.66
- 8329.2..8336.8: 38.55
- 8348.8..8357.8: 36.71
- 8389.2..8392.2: 35.03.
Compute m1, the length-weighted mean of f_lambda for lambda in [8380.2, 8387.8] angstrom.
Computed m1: 35.8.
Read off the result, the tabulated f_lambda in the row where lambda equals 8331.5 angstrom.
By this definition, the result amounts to 37.22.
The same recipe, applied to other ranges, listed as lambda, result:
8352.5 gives 32.94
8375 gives 38.96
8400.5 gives 38.06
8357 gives 32.63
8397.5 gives 31.35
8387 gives 32.83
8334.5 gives 33.56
